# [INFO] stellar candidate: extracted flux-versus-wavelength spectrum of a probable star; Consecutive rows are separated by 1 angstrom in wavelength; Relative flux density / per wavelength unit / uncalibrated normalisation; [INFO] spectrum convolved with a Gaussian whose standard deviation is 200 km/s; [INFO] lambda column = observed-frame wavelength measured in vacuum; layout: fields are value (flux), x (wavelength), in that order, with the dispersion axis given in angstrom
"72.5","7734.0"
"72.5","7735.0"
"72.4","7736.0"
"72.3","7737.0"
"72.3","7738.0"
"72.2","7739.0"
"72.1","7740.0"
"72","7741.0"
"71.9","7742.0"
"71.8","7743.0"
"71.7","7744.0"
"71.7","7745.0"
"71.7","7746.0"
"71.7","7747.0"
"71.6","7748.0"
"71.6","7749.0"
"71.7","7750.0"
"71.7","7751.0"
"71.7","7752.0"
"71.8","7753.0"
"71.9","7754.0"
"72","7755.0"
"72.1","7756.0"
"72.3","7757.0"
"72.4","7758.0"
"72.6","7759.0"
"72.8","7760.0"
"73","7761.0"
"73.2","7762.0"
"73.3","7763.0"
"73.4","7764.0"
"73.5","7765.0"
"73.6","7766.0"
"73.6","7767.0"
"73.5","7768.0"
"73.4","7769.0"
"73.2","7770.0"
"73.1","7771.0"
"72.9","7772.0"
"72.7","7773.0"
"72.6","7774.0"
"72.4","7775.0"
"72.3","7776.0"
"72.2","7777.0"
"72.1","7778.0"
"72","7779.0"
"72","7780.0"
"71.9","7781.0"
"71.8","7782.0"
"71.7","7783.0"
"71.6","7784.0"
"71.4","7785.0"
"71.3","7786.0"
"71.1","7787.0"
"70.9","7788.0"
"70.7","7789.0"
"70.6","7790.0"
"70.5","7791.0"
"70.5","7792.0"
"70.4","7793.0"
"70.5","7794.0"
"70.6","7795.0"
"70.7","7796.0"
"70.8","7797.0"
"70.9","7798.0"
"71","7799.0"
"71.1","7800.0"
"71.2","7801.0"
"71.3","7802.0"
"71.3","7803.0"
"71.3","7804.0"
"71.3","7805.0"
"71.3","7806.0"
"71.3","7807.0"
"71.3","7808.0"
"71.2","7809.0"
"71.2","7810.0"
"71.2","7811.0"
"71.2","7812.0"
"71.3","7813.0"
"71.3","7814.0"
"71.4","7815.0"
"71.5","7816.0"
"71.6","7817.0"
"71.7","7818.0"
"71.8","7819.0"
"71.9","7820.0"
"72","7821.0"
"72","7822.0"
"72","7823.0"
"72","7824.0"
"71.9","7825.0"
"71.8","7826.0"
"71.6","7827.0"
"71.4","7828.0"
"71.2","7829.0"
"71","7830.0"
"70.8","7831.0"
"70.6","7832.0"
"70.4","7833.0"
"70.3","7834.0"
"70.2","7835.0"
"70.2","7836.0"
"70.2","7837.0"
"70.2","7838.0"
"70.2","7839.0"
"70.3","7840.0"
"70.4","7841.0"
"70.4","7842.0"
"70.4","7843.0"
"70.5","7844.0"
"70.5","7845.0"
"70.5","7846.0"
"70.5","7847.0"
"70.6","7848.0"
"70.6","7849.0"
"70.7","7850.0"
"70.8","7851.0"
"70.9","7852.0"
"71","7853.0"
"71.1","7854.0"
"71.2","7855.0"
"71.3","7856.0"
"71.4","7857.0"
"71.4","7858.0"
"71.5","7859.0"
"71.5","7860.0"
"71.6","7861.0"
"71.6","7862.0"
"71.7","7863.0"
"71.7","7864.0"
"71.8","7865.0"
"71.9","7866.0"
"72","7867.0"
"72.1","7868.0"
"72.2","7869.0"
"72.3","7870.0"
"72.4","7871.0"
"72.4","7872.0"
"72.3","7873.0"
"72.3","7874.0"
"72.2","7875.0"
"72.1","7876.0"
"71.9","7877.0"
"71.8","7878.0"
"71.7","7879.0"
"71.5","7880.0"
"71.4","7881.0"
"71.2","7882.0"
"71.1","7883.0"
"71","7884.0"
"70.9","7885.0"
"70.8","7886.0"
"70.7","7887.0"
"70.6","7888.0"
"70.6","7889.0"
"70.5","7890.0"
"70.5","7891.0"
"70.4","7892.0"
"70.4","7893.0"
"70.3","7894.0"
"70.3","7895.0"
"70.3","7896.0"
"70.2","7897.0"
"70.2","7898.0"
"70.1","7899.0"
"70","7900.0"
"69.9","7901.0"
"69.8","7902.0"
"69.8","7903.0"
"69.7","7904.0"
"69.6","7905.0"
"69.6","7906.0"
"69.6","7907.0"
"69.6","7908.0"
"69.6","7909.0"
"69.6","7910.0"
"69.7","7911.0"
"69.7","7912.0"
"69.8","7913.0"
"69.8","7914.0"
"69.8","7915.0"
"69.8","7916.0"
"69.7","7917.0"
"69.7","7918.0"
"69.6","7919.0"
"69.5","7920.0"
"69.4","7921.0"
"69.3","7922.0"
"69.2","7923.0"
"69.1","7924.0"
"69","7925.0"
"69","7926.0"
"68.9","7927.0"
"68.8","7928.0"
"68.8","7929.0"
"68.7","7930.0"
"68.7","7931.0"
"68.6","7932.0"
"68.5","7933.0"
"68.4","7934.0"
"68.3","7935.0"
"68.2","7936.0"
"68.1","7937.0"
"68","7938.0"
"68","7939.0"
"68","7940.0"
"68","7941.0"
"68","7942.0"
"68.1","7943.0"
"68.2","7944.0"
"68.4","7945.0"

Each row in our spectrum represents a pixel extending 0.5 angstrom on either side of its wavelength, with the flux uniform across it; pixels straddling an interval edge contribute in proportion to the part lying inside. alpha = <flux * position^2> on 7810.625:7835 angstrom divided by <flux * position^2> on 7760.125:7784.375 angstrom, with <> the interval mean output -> 1.0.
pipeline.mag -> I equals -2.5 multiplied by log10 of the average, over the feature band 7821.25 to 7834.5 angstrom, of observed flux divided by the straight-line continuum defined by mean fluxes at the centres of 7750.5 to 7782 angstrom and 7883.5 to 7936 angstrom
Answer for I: 0.00 mag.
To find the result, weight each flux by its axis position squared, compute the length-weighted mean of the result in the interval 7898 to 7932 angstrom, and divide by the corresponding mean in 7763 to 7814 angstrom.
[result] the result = 1.0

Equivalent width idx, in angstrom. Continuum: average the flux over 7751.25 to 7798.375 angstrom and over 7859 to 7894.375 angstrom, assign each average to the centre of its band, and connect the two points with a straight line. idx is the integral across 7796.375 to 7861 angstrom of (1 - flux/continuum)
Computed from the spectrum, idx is 0.6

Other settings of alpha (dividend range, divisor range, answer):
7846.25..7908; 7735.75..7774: 1.01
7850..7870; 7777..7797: 1.02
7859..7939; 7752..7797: 1.01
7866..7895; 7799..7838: 1.02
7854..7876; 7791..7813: 1.03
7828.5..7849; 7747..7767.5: 0.99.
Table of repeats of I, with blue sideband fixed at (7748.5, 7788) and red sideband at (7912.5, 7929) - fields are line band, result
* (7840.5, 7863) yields -0.003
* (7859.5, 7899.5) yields -0.017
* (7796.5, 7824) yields 0.002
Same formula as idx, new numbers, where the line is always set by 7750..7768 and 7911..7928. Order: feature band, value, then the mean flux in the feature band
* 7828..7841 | 0.12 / 70.5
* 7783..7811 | 0.33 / 71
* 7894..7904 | -0.03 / 70.1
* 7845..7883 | -0.53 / 71.5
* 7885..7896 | -0.08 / 70.5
